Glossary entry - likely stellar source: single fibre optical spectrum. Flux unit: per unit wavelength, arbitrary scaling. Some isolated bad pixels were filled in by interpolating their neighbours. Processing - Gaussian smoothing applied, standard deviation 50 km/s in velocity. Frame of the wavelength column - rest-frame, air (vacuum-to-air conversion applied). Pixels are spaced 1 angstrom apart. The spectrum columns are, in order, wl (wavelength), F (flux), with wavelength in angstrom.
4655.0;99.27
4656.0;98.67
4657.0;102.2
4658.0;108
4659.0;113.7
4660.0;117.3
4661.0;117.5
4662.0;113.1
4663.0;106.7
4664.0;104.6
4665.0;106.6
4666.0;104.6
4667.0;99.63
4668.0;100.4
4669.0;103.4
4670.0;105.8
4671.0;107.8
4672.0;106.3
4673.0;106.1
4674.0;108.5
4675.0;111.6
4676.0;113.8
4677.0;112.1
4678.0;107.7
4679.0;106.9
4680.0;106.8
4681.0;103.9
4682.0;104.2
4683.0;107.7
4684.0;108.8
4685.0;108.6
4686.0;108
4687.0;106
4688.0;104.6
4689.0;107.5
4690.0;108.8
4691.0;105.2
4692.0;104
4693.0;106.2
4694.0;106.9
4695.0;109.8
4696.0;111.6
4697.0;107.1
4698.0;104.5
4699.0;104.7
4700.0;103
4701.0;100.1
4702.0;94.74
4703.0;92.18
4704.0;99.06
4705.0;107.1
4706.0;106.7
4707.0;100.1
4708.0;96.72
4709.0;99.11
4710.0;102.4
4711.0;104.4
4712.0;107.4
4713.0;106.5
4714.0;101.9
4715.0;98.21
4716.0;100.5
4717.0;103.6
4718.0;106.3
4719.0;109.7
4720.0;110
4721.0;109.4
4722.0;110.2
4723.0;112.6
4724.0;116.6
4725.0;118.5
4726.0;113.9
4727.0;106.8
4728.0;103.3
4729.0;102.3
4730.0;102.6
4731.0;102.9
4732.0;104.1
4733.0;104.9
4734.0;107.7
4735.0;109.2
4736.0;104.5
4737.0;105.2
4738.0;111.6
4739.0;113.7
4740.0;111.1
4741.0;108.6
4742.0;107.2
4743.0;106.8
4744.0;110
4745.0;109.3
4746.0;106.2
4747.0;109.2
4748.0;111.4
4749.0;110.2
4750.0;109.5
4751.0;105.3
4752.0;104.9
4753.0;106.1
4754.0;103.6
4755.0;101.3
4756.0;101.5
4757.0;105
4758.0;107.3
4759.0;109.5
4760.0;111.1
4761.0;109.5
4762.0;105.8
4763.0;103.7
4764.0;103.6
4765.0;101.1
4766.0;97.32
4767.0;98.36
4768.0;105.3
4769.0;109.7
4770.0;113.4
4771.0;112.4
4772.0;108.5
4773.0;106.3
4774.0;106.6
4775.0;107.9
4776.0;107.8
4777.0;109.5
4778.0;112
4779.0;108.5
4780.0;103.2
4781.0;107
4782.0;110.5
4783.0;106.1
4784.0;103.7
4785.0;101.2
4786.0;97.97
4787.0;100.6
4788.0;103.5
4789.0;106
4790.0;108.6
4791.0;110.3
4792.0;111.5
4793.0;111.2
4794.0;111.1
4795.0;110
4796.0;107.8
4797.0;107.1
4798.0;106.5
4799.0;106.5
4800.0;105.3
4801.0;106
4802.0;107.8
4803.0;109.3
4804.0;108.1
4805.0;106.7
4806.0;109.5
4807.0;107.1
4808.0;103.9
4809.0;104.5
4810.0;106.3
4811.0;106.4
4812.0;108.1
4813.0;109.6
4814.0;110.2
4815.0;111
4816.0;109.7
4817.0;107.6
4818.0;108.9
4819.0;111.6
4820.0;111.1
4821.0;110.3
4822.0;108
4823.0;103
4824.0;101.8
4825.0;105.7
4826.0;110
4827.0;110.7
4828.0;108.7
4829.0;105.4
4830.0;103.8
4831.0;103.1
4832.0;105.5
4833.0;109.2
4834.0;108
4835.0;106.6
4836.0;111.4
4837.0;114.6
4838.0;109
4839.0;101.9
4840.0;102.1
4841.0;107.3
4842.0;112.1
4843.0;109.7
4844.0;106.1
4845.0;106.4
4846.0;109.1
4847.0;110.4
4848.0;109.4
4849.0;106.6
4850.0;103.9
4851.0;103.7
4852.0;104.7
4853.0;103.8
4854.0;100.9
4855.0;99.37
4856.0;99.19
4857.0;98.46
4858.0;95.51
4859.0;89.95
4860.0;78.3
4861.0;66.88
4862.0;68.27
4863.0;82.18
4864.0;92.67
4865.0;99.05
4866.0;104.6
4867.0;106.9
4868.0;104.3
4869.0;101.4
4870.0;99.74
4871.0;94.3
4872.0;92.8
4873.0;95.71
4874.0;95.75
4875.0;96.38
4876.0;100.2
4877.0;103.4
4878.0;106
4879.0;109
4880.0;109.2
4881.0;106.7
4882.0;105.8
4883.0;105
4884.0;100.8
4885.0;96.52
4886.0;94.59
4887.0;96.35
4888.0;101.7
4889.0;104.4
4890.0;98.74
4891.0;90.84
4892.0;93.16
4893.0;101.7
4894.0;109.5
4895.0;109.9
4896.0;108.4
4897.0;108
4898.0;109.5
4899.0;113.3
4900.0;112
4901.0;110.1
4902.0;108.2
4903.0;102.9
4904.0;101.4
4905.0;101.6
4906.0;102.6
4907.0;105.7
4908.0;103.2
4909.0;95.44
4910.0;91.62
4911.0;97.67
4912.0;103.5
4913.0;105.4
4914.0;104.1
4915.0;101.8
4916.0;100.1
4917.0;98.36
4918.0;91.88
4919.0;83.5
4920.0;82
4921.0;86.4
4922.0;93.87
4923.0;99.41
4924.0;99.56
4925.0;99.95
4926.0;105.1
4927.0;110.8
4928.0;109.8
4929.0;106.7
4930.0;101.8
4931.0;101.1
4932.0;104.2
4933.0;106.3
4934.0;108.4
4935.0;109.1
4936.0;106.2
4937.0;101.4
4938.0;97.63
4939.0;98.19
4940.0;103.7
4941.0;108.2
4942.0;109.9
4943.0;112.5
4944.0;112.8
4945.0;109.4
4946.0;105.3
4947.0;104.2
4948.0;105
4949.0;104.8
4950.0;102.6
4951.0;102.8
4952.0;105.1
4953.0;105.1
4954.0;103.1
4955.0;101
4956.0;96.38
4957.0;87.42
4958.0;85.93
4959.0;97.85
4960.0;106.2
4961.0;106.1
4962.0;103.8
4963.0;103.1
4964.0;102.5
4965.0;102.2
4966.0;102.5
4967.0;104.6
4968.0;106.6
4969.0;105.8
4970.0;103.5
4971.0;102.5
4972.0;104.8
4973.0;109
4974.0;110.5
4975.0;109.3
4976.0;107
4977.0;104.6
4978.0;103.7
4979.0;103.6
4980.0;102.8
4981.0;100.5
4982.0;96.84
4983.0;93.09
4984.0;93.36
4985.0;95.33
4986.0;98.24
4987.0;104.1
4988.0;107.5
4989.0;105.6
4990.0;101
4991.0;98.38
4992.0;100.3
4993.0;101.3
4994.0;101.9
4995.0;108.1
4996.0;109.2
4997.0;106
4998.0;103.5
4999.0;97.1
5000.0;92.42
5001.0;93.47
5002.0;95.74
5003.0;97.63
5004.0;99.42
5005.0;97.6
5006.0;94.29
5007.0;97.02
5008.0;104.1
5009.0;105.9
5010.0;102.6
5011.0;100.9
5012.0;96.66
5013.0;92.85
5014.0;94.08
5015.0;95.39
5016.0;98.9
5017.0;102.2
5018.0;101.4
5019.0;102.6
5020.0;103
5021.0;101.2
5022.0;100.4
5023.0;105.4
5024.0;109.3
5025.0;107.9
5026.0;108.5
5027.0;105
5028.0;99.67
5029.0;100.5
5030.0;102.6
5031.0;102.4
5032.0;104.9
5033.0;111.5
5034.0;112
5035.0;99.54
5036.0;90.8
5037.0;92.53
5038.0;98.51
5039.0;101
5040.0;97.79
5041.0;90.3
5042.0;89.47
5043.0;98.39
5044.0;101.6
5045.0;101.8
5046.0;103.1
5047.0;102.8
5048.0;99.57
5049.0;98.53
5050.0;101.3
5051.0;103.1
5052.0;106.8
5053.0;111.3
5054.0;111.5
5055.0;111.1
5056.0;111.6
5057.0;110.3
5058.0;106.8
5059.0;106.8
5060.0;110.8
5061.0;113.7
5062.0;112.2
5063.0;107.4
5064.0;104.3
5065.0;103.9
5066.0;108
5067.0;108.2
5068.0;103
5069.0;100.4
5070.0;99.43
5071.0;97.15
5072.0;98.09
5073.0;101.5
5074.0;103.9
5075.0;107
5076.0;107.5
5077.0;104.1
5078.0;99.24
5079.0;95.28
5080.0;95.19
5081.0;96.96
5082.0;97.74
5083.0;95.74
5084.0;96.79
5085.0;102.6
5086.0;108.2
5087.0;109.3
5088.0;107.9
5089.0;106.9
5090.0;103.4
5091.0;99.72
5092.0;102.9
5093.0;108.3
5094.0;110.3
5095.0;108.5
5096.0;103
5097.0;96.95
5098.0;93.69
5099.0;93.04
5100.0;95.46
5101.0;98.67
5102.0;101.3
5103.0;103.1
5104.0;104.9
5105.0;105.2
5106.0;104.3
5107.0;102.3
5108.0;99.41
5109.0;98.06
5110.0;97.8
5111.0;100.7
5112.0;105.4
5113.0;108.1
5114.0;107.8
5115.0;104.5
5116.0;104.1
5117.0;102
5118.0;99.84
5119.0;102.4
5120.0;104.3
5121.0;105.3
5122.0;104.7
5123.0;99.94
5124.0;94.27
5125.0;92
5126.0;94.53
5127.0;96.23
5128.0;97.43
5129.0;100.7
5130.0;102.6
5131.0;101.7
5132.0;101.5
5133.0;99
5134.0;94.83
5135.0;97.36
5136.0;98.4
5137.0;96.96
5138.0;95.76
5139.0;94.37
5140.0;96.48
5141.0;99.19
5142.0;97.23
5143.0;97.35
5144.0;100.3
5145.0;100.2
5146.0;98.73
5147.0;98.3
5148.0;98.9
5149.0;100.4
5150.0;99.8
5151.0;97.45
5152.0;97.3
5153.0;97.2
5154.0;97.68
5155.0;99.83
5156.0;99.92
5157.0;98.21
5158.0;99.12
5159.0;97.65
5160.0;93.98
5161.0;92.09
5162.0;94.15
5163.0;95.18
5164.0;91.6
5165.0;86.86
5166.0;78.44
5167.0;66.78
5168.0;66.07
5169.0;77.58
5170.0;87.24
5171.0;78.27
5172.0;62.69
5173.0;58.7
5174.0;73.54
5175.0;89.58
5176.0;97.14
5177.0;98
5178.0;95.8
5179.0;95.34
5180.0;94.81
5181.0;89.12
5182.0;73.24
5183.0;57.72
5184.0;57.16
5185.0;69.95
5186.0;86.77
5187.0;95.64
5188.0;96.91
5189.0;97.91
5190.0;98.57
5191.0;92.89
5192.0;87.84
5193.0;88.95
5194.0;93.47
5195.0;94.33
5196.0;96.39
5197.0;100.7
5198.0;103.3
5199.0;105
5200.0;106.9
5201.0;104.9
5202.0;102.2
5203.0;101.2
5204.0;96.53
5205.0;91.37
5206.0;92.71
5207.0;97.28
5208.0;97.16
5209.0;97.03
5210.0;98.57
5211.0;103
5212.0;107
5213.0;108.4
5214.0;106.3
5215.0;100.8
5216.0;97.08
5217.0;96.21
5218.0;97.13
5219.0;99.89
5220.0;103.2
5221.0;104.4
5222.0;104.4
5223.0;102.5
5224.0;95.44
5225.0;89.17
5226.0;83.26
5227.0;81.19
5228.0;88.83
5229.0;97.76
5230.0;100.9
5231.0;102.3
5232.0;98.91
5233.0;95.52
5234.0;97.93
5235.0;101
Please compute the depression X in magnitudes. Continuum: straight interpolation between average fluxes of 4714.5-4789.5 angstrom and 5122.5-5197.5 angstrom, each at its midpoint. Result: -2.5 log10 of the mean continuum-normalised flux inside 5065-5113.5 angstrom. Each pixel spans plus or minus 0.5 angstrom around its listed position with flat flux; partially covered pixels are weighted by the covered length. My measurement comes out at -0.08 mag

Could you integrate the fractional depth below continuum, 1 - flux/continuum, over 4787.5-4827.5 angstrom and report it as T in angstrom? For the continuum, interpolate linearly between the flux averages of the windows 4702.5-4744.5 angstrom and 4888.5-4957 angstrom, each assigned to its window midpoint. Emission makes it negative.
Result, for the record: -1.3 angstrom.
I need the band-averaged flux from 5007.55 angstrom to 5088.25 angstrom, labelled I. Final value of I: 103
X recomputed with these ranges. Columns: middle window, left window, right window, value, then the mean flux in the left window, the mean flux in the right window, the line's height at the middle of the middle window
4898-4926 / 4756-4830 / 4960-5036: 0.04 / 107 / 102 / 104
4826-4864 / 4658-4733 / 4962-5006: 0.02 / 106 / 102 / 104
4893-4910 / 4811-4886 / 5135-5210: -0.05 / 103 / 92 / 101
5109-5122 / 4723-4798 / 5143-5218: -0.09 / 107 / 92.6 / 94.8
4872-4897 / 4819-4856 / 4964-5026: 0.04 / 107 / 102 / 105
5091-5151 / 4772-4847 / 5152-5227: -0.06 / 107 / 92.3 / 95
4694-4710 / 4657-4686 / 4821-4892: 0.04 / 108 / 102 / 107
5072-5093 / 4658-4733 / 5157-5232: -0.08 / 106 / 92.1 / 95.3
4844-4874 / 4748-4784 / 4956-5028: 0.07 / 107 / 101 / 104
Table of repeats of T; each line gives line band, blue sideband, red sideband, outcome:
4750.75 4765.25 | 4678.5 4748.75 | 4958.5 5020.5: 0.0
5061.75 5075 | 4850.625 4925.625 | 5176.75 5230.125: -0.9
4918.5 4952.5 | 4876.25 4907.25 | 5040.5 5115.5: 0.3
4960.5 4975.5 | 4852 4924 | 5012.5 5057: -0.7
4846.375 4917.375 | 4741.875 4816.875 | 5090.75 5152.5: 3.0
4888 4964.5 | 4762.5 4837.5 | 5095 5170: 0.8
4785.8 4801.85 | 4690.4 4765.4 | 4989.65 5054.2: -0.3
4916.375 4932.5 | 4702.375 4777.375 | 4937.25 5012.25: 0.7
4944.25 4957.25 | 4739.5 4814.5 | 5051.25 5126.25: 0.2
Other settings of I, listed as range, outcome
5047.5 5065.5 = 107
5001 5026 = 100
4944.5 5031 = 102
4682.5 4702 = 106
